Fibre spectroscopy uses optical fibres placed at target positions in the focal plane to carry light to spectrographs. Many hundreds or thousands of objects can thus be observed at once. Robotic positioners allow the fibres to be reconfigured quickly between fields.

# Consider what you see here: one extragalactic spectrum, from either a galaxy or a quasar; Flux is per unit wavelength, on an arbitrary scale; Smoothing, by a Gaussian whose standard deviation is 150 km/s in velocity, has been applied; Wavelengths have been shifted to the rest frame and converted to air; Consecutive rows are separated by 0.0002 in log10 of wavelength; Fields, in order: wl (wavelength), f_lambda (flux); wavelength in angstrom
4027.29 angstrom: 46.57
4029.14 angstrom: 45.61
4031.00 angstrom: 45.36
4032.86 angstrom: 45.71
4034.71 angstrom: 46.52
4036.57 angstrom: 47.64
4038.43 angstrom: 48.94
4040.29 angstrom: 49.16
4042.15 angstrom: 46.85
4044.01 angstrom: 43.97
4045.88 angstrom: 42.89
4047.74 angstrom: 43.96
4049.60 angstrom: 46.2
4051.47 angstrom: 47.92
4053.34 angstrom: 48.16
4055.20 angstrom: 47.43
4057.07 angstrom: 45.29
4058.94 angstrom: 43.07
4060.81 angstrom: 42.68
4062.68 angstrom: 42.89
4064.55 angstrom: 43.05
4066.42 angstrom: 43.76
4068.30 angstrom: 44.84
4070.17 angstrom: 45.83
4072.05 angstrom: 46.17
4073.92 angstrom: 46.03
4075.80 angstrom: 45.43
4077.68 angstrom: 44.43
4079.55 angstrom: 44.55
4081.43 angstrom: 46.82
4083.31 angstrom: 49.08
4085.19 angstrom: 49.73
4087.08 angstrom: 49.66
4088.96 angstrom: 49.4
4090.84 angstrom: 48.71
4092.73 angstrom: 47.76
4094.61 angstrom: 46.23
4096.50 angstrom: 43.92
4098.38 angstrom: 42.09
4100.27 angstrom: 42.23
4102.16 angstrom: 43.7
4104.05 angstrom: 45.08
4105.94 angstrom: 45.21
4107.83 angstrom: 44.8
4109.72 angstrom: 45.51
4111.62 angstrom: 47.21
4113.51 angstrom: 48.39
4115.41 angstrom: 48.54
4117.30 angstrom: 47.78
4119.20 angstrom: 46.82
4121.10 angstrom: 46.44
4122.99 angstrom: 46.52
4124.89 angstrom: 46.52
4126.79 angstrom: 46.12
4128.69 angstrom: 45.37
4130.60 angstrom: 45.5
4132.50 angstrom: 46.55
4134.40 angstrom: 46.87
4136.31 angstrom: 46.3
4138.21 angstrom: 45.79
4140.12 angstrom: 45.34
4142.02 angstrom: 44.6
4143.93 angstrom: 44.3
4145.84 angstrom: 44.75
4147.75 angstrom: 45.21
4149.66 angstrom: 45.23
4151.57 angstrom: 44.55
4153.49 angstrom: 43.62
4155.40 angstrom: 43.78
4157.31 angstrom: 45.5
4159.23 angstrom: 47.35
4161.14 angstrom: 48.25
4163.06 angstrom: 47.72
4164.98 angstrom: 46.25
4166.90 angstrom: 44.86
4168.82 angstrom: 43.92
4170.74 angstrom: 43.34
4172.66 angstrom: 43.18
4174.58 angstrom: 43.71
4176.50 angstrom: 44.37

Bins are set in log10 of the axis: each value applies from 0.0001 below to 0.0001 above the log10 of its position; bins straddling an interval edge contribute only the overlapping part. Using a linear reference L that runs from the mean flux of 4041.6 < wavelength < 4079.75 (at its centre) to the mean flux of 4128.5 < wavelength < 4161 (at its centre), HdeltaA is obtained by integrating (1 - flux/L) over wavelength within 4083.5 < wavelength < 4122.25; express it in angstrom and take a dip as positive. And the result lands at -1.1 angstrom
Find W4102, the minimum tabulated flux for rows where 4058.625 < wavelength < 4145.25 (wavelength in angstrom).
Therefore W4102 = 42.09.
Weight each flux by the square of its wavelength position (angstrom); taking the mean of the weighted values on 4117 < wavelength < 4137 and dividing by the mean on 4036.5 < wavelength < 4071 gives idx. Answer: 1.06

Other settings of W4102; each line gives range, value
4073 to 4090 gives 44.43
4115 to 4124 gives 46.44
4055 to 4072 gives 42.68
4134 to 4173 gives 43.18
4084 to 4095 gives 46.23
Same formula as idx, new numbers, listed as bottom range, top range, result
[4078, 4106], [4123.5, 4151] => 1.01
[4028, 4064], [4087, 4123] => 1.04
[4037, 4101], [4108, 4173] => 1.03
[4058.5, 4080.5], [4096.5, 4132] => 1.05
